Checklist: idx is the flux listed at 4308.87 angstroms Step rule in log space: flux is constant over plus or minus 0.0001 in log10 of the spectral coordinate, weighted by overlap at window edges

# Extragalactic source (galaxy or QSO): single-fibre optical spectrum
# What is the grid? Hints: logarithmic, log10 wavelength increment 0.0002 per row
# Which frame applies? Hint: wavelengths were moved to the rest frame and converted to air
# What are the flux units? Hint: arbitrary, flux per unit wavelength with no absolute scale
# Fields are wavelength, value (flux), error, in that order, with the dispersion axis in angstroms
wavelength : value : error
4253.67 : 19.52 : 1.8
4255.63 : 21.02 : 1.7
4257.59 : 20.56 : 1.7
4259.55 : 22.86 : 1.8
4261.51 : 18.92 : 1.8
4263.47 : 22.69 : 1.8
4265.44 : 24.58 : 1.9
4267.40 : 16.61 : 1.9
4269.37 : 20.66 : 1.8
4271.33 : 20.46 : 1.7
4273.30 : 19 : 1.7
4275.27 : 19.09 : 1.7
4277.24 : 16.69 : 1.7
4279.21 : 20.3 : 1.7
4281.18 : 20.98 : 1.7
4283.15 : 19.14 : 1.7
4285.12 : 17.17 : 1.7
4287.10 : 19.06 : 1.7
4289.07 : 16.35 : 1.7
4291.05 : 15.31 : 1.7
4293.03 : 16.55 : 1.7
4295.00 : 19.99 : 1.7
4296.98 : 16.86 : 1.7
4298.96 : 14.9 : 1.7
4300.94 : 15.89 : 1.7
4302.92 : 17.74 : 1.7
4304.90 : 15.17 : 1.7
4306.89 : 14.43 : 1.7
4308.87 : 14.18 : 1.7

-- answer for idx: 14.18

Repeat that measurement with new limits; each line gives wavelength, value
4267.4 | 16.61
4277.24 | 16.69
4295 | 19.99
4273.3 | 19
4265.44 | 24.58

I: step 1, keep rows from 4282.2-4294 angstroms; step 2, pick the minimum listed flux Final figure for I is 15.31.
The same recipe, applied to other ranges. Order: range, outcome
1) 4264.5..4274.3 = 16.61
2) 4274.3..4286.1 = 16.69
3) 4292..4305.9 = 14.9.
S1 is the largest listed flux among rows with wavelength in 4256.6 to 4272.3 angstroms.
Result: 24.58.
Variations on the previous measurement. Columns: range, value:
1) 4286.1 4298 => 19.99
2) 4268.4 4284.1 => 20.98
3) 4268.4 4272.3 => 20.66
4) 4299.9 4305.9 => 17.74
